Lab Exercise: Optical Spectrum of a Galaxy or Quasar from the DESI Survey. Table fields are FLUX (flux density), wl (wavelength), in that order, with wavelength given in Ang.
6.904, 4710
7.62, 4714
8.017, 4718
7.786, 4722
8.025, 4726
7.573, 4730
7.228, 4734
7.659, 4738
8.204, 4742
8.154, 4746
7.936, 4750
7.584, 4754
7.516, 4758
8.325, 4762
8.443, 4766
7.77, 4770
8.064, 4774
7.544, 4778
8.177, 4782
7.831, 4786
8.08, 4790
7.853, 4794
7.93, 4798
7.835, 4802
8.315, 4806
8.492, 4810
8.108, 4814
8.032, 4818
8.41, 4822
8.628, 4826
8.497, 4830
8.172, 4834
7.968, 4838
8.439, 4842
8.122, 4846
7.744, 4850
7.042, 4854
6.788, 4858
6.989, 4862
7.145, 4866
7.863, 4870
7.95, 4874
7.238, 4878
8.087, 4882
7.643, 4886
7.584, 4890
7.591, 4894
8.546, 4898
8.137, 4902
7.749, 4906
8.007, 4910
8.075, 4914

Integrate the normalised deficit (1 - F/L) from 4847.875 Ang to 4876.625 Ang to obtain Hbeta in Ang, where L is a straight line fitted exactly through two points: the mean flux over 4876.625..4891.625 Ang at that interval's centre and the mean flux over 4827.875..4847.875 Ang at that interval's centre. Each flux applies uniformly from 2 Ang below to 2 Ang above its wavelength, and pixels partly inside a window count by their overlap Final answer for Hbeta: 2.1 Ang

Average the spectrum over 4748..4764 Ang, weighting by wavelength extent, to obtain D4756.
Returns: 7.84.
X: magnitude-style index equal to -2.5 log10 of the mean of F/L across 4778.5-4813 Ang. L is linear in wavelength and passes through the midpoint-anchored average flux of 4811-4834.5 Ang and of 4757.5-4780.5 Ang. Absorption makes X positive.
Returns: 0.014 mag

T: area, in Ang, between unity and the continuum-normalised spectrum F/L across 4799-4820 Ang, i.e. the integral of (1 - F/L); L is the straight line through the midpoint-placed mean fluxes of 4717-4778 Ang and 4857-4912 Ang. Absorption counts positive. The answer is -0.97 Ang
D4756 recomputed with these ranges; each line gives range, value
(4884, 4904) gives 7.9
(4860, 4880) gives 7.44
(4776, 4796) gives 7.9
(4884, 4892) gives 7.61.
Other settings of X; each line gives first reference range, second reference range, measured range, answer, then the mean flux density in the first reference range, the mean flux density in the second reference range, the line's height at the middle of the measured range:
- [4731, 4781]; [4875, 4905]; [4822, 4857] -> -0.03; 7.87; 7.83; 7.85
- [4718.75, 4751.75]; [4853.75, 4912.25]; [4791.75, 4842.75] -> -0.06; 7.83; 7.64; 7.73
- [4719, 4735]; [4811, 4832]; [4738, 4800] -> 0.00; 7.7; 8.34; 7.99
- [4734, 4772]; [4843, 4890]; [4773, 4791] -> -0.01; 7.92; 7.53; 7.82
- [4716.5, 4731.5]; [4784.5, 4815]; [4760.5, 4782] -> -0.01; 7.85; 8.06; 7.98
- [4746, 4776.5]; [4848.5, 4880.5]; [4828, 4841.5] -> -0.10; 7.96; 7.35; 7.52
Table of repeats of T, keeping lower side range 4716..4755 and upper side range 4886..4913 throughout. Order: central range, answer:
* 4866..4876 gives 0.2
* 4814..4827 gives -0.7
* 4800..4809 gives -0.3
